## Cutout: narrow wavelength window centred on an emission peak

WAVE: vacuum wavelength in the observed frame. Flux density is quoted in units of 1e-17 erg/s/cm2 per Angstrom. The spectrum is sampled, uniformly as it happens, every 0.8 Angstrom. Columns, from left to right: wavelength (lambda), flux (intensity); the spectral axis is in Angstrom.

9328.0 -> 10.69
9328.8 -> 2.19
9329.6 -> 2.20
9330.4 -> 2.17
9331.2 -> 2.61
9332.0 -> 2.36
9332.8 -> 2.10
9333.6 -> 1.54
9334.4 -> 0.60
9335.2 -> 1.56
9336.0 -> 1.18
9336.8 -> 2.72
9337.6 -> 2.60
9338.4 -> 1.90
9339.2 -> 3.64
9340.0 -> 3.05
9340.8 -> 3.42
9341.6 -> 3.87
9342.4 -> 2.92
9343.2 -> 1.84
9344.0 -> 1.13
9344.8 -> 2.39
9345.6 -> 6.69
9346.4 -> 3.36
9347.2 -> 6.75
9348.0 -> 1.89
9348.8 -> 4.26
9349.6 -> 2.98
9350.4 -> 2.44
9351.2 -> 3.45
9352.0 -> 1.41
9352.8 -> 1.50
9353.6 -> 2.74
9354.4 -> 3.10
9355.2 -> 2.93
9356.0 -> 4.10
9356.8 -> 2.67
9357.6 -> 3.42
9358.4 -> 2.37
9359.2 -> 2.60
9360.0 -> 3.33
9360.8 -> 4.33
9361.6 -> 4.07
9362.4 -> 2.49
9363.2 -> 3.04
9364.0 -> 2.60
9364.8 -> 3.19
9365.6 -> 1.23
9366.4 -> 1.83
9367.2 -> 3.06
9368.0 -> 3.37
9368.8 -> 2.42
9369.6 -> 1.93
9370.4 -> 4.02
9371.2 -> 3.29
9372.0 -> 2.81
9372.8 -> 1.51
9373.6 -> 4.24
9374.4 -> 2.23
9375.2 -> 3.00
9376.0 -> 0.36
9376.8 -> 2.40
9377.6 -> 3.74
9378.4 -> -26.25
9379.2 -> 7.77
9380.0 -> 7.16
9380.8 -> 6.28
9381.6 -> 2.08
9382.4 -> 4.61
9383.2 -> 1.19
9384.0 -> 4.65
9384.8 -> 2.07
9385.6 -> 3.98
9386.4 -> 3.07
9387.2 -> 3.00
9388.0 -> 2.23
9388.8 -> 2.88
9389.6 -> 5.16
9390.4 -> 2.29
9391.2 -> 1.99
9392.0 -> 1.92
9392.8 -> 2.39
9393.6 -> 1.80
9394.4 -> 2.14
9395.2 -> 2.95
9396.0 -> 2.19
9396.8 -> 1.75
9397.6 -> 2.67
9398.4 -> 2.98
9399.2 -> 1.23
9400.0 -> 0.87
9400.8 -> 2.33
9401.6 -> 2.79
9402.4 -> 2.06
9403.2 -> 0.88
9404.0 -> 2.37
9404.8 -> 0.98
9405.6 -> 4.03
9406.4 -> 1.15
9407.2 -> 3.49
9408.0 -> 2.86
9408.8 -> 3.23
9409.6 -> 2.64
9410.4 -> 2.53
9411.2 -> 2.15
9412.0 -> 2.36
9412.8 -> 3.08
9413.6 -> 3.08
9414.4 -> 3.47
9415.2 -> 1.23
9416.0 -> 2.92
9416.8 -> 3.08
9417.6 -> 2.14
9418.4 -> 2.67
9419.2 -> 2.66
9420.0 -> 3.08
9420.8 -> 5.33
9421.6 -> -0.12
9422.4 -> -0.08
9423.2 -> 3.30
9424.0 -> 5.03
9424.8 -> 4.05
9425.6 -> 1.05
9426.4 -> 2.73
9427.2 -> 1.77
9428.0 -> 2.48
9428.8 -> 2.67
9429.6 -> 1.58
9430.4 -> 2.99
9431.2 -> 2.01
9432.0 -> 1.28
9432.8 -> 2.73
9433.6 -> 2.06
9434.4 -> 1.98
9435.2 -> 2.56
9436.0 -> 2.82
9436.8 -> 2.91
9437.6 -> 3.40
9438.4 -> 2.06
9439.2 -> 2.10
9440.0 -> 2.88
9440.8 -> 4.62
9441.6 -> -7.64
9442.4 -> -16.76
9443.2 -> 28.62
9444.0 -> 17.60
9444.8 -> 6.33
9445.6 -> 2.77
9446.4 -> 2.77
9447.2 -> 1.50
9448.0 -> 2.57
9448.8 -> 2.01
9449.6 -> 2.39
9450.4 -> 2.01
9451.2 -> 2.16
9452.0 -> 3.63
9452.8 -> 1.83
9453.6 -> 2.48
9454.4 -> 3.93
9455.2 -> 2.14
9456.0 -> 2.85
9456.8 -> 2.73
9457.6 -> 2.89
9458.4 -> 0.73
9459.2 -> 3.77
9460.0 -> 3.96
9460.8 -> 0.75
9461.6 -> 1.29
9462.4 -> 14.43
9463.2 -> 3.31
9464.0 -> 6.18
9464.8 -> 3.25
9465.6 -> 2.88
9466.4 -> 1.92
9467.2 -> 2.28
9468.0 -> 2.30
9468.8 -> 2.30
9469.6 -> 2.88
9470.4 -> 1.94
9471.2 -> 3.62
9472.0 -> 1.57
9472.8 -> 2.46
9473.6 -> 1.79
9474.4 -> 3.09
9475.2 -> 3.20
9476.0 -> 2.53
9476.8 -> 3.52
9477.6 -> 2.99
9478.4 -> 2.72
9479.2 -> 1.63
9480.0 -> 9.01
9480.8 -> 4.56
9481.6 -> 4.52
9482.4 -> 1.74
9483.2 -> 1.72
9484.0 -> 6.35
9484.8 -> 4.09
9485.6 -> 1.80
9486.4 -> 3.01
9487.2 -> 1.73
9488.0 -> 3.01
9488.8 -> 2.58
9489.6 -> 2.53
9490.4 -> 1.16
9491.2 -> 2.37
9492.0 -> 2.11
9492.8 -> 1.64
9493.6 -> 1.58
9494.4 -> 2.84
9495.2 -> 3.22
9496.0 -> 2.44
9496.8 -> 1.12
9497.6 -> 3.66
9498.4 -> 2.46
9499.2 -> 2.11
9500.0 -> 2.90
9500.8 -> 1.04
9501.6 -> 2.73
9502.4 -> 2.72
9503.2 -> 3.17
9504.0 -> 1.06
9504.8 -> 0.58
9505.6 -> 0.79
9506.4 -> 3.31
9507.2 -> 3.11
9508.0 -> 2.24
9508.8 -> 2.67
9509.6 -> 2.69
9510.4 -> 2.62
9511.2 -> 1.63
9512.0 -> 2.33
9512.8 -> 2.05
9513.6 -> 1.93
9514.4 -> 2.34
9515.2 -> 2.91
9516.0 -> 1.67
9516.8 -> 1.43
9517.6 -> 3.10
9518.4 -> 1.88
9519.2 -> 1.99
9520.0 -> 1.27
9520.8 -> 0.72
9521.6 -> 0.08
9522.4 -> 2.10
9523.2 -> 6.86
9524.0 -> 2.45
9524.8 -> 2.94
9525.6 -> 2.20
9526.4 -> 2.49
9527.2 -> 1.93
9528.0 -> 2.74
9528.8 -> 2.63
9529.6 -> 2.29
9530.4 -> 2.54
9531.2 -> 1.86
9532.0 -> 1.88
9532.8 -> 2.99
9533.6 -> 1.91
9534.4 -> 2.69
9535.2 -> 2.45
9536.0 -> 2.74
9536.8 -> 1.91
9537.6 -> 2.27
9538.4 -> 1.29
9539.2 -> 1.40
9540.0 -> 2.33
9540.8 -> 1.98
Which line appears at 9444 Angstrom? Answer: [S II] 6716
